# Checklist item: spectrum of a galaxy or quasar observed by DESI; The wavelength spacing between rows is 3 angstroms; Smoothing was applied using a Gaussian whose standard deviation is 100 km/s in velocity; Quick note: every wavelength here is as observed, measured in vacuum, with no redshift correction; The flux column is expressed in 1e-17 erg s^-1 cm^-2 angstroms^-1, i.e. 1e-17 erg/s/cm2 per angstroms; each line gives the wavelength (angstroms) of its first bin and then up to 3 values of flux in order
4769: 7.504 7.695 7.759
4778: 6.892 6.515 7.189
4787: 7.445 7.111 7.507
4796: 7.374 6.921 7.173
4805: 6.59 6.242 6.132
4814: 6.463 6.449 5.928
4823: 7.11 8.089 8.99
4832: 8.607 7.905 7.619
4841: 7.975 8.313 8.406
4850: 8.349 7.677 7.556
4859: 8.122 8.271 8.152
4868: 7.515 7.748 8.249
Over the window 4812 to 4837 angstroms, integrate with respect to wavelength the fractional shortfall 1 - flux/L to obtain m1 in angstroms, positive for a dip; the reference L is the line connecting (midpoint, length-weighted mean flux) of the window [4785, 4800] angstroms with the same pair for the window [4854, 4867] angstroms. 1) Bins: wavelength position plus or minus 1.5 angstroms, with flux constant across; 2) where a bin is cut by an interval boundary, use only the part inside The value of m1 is 0.7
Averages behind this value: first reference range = 7.28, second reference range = 7.99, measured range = 7.42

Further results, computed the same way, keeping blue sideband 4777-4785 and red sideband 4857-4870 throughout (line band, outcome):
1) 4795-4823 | 2.4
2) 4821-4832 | -0.8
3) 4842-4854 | -0.7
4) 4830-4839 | -0.6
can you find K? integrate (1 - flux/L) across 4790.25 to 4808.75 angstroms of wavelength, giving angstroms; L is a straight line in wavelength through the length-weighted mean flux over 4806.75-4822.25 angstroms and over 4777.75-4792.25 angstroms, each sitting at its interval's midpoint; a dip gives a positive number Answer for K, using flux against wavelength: -0.9 angstroms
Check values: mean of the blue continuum 7.07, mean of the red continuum 6.28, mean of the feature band 7.01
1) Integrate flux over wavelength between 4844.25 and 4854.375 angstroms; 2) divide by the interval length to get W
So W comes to 8.17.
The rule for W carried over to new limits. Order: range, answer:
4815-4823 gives 6.38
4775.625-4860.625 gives 7.39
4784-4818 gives 6.88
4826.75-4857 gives 8.15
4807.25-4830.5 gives 6.95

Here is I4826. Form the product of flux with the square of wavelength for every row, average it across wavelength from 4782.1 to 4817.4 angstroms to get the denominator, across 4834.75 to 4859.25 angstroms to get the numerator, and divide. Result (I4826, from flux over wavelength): 1.18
